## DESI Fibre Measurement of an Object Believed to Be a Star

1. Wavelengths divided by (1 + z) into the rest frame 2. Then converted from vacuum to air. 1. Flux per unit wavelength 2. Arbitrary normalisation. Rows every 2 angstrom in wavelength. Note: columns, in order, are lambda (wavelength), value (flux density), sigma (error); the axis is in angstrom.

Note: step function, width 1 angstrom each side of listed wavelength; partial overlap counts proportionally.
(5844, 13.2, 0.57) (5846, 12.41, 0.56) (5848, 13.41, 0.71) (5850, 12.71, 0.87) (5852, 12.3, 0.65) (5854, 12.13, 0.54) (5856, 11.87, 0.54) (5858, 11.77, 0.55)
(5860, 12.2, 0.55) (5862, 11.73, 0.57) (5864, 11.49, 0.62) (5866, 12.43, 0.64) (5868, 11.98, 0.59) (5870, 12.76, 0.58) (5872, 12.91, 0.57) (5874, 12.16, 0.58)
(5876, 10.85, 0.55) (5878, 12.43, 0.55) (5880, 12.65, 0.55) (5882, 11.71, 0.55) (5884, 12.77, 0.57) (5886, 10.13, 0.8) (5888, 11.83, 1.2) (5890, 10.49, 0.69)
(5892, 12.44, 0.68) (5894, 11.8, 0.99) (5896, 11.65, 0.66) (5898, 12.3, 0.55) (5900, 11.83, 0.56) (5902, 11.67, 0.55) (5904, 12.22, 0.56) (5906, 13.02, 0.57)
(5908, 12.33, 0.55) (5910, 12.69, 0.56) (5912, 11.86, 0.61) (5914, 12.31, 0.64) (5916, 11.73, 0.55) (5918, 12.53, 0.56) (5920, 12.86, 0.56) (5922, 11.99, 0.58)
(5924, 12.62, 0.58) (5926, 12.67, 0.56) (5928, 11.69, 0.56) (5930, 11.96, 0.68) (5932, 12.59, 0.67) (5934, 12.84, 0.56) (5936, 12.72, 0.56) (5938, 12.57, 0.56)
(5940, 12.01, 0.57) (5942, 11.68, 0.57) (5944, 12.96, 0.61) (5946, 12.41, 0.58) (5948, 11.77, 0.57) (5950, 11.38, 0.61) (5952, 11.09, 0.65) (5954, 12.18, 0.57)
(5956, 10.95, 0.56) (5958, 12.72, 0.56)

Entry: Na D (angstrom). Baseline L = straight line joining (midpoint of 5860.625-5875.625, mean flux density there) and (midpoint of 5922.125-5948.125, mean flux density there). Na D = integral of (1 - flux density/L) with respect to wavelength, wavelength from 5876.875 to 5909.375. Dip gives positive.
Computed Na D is 0.7 angstrom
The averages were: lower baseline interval 12.2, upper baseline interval 12.4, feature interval 12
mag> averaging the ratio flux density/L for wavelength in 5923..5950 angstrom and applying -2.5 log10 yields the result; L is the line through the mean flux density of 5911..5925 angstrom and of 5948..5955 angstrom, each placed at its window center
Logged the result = -0.04 mag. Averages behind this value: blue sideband 12.3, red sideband 11.6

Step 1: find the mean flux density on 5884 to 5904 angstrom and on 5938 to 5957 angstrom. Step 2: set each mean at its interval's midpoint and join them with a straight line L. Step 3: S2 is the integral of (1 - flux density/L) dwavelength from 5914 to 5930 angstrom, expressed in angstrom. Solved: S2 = -0.7 angstrom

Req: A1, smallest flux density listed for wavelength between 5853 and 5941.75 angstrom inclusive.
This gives 10.13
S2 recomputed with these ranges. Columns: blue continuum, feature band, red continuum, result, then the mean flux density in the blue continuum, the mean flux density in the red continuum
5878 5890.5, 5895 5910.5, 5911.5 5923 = -0.3 angstrom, 11.7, 12.2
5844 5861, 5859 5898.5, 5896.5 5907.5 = 1.1 angstrom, 12.4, 12.2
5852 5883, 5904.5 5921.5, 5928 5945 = -0.2 angstrom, 12.1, 12.4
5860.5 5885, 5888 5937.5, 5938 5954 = -0.6 angstrom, 12.2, 12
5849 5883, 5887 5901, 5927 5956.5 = 0.4 angstrom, 12.1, 12.1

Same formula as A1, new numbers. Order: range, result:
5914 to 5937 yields 11.69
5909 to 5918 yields 11.73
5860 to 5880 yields 10.85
